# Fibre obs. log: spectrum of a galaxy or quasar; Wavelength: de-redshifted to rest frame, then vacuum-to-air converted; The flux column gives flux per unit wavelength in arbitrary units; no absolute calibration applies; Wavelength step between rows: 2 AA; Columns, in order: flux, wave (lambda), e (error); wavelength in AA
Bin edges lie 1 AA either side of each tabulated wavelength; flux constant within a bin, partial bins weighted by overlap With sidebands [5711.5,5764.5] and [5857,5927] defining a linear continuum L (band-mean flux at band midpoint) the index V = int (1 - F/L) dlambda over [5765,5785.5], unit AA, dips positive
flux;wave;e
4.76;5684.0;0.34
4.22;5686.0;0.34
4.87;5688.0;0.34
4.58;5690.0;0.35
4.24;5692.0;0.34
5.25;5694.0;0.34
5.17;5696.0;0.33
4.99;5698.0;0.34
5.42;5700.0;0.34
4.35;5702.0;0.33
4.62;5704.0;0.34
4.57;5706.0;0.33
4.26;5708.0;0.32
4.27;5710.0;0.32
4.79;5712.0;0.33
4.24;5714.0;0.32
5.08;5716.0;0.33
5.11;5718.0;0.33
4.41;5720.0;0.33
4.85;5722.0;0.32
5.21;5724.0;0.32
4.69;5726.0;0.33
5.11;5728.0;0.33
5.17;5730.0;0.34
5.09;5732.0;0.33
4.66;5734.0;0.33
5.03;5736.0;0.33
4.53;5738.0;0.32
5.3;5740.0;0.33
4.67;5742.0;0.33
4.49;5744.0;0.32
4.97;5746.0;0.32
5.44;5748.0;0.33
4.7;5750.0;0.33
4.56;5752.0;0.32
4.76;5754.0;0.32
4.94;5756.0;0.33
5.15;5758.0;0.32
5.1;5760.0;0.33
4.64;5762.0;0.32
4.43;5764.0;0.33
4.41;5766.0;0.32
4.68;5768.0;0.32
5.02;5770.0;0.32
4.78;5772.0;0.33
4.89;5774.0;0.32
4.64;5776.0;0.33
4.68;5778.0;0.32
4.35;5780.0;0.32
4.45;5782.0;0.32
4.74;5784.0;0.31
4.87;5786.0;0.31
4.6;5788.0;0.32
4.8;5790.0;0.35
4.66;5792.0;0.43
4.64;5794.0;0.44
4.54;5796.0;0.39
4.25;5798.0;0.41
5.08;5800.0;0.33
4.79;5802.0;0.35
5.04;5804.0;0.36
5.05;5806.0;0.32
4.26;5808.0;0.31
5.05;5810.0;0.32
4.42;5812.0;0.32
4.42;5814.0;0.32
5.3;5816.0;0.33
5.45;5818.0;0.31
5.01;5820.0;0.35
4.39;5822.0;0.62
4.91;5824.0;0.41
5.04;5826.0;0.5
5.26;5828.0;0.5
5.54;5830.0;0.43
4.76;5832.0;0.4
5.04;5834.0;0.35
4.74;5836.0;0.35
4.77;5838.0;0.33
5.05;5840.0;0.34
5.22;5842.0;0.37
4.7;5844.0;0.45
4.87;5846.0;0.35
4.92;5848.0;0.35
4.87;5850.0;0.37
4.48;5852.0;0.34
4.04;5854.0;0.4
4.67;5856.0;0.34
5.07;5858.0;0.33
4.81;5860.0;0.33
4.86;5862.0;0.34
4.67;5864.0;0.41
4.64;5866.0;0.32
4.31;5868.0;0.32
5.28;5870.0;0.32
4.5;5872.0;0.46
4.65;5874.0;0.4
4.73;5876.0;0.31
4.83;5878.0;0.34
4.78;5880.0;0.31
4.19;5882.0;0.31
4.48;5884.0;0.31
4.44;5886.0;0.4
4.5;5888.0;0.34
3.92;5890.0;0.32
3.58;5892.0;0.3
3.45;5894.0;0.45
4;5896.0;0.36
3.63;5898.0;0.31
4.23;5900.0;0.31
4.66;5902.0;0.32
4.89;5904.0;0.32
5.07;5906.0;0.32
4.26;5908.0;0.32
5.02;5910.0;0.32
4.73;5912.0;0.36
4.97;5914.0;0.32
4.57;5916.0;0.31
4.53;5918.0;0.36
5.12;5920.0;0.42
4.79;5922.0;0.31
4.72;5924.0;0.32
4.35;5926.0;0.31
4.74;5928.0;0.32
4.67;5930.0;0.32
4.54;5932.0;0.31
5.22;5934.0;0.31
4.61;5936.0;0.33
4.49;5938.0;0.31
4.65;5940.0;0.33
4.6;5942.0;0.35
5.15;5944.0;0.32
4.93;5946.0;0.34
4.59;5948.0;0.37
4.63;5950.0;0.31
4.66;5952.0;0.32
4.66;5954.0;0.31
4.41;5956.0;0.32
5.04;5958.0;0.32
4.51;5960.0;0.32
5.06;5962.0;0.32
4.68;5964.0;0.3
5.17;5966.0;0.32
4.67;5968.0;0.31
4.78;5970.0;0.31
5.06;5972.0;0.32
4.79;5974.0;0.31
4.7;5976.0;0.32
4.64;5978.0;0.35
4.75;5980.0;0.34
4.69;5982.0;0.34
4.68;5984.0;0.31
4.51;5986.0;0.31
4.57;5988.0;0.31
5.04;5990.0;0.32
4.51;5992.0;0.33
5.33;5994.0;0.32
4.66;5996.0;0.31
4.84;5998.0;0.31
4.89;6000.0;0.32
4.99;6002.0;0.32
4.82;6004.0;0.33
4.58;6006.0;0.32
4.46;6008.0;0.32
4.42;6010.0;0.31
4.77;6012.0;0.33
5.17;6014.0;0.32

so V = 0.5 AA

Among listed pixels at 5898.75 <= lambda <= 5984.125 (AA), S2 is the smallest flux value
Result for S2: 4.23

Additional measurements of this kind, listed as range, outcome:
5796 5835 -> 4.25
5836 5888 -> 4.04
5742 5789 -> 4.35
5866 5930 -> 3.45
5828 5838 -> 4.74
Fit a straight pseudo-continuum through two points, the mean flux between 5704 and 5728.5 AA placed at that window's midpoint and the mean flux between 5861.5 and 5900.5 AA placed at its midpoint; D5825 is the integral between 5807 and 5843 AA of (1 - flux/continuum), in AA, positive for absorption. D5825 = -3.49 AA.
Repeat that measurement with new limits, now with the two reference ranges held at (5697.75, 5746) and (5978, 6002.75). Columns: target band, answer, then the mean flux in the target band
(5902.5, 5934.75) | 0.2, 4.76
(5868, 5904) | 3.2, 4.36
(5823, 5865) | -0.8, 4.87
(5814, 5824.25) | -0.4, 4.96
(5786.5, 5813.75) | 0.5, 4.7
